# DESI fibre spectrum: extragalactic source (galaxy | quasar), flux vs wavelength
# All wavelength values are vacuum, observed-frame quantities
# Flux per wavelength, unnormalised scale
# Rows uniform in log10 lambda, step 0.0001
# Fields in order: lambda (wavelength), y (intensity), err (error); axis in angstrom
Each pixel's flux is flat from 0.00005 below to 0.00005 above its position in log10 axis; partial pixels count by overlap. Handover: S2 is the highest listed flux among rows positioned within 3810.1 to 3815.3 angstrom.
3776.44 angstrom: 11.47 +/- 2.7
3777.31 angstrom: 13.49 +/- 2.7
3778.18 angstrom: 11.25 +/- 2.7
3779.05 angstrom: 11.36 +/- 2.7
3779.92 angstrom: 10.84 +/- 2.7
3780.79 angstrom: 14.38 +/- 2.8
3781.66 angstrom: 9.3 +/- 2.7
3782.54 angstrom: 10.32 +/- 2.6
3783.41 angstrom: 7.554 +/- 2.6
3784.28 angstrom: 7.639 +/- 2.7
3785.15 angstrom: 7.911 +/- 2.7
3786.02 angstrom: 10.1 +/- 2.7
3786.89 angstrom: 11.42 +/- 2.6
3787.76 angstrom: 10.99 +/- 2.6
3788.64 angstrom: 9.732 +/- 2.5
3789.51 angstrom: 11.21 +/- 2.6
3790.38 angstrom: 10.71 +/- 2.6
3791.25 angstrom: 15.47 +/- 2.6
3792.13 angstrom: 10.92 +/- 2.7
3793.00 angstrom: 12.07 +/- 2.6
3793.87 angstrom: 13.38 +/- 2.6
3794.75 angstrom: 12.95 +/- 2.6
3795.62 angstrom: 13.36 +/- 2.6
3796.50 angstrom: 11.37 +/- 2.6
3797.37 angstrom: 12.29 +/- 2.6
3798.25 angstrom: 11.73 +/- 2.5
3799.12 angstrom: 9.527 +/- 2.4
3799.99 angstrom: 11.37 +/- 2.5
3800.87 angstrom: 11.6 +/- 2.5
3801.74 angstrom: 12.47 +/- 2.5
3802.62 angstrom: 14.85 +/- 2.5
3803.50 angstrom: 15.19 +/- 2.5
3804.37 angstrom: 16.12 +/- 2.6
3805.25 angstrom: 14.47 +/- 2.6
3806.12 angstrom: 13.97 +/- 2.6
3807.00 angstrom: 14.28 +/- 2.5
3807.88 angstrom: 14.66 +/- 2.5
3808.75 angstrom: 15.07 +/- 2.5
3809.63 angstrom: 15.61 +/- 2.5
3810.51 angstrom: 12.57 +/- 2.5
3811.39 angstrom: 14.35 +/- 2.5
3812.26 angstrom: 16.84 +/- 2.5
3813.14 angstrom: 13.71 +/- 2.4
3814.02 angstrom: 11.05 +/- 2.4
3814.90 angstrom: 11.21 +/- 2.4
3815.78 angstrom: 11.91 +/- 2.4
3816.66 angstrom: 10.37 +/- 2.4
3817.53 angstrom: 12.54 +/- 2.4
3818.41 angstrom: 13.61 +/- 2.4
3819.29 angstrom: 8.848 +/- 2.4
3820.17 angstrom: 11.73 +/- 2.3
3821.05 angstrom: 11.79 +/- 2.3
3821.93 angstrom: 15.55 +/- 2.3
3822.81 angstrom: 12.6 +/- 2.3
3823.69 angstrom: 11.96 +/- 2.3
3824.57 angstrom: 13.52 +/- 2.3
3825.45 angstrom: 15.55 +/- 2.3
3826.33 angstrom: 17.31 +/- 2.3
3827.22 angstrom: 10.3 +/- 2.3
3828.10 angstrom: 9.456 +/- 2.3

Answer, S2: 16.84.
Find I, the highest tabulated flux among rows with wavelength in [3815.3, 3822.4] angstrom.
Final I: 15.55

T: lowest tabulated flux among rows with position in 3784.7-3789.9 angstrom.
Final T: 7.911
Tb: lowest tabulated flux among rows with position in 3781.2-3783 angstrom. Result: 9.3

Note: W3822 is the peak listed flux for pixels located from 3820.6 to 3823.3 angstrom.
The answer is 15.55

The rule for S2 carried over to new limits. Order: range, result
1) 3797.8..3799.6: 11.73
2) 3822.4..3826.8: 17.31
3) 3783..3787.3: 11.42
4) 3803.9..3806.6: 16.12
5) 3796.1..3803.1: 14.85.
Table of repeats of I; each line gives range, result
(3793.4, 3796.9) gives 13.38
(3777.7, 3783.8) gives 14.38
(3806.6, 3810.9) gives 15.61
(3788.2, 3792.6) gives 15.47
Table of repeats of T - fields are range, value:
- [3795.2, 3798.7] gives 11.37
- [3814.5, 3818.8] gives 10.37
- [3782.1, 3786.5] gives 7.554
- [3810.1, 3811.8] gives 12.57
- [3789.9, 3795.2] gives 10.71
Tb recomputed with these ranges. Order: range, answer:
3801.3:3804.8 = 12.47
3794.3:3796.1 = 12.95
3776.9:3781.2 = 10.84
